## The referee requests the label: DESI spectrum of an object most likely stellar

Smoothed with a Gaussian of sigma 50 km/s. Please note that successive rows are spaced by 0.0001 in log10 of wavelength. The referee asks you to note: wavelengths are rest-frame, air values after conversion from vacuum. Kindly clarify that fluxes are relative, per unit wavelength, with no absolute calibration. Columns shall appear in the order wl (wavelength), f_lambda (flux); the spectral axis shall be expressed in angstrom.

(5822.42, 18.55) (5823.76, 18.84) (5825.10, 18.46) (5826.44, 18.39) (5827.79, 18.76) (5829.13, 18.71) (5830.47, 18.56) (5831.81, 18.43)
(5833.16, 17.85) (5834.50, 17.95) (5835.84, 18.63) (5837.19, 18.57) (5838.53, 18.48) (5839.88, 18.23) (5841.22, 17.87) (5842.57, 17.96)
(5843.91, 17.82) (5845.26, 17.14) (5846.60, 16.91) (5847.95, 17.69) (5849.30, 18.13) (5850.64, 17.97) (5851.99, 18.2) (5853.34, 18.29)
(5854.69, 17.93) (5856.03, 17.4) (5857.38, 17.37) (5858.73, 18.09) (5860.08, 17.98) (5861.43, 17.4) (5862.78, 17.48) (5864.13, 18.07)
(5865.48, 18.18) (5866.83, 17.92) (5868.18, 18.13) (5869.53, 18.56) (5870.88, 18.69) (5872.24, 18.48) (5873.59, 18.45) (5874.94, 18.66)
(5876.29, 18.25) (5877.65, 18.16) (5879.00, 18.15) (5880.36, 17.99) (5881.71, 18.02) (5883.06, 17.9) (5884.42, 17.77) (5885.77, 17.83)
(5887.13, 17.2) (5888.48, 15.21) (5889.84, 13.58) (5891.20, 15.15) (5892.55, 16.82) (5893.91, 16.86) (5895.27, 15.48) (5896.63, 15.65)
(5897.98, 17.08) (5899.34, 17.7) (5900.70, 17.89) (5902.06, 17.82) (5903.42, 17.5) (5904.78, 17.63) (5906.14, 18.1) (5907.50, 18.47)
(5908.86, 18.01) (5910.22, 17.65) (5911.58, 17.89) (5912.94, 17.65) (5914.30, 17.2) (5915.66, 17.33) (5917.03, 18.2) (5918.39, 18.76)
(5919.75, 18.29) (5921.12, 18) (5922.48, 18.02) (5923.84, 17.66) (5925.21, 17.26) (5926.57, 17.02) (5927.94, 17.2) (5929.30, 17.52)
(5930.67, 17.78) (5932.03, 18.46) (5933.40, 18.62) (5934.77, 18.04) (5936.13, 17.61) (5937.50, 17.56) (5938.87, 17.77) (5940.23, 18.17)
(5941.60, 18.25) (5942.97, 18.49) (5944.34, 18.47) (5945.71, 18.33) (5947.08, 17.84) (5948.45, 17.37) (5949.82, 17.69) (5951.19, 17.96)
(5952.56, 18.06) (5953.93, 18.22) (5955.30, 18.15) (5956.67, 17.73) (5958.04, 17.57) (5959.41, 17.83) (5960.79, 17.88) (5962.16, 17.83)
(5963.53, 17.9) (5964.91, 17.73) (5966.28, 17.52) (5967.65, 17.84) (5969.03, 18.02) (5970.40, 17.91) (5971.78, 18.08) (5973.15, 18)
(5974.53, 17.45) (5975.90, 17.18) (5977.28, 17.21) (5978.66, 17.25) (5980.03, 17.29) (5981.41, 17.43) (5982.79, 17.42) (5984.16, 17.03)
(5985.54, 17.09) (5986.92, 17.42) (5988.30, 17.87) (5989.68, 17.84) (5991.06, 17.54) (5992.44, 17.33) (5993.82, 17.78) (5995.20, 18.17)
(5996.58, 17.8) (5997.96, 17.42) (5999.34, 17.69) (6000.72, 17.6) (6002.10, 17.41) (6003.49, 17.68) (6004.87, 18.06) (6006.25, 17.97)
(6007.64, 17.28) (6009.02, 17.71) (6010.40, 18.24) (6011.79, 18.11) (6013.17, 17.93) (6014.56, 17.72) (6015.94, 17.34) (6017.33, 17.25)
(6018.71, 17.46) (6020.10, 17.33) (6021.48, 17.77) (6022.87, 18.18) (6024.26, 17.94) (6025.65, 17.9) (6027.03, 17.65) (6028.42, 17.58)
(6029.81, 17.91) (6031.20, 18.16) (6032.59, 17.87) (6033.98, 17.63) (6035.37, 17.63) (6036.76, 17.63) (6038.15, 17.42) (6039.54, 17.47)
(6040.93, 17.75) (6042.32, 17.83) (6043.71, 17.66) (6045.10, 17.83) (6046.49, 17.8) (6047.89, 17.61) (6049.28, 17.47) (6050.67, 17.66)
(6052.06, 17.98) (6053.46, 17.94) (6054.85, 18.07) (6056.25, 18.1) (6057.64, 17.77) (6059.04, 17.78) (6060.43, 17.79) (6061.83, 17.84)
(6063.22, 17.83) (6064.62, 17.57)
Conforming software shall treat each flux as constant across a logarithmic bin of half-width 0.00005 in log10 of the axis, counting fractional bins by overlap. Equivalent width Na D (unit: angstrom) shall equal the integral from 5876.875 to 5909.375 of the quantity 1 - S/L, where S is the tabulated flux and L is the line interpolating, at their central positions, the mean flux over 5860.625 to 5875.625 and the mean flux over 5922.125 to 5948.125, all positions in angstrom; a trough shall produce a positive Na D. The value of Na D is 1.6 angstrom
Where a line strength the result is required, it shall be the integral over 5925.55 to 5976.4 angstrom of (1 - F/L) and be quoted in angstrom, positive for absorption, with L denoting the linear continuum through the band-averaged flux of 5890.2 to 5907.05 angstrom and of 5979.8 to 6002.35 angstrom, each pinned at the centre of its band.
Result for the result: -1.7 angstrom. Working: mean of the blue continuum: 16.9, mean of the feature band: 17.9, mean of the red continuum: 17.5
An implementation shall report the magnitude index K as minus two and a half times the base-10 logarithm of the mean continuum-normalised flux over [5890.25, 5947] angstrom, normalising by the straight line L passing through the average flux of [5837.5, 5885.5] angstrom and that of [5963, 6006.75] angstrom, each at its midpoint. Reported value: 0.01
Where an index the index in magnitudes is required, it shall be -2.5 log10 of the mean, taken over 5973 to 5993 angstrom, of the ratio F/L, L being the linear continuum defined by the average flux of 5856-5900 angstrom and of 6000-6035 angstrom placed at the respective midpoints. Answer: 0.02 mag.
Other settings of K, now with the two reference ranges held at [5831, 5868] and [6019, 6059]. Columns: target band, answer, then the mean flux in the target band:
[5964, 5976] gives 0.00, 17.8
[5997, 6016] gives 0.00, 17.7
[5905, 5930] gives 0.01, 17.8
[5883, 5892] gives 0.10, 16.3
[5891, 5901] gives 0.08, 16.6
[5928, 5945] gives -0.01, 18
